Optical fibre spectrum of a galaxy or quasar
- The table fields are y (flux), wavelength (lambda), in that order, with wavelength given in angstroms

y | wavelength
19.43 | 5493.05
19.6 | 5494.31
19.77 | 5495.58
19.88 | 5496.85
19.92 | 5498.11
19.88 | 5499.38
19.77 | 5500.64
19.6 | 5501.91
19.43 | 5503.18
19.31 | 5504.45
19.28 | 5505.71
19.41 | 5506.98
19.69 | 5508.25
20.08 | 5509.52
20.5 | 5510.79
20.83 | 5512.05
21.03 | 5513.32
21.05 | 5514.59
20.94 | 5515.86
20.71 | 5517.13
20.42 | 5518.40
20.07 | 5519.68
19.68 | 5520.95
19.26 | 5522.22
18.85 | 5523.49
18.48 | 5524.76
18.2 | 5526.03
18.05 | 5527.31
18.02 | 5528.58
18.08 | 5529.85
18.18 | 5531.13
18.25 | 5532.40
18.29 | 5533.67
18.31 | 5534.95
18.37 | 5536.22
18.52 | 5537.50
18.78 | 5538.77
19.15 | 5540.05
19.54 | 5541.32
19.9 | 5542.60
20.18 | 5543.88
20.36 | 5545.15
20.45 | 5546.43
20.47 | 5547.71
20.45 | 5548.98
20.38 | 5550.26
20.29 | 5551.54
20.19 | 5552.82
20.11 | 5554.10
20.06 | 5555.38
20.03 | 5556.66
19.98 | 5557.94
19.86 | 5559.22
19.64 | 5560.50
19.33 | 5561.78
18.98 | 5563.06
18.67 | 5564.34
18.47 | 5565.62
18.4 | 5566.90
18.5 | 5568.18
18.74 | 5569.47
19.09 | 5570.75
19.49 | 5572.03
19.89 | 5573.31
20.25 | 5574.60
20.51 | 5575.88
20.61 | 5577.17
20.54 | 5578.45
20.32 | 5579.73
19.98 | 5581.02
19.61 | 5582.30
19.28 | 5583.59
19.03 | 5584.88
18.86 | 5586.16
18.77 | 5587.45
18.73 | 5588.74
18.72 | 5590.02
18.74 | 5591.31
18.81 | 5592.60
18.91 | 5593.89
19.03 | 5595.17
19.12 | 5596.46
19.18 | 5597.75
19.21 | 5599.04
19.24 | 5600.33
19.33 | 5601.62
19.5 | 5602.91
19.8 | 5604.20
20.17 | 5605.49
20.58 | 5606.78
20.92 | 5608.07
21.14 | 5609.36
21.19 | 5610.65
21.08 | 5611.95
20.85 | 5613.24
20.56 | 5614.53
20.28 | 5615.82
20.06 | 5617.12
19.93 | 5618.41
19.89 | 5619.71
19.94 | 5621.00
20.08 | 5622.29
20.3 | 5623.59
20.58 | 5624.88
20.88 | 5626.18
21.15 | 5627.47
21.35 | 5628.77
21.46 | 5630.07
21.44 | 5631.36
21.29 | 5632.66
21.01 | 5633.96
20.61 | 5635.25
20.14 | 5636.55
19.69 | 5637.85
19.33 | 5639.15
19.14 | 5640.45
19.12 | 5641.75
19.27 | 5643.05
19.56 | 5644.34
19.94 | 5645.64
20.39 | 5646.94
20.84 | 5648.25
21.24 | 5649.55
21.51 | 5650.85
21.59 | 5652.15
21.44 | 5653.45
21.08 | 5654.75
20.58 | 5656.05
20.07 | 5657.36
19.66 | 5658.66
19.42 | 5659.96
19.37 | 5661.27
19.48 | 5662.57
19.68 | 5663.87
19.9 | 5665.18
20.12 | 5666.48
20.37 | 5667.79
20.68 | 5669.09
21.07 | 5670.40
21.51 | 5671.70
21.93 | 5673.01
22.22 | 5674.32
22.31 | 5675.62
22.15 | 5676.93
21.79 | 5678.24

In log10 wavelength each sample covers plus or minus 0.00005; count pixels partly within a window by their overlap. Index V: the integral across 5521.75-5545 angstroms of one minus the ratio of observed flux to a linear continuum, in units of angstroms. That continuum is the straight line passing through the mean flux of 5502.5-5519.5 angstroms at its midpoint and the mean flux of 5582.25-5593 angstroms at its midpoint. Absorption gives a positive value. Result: 1.3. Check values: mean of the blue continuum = 20.2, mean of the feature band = 18.7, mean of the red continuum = 18.9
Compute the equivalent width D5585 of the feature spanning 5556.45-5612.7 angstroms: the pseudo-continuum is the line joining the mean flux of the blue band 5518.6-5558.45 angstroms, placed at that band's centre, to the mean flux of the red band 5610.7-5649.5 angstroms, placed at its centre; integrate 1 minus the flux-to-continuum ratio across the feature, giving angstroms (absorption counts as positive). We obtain 0.9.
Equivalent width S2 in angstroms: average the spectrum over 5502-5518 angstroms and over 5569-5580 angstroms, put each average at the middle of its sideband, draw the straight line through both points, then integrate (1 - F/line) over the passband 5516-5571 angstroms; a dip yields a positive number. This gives 2.1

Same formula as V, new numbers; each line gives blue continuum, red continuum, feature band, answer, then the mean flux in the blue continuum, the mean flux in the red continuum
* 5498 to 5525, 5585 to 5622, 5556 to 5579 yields 0.37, 19.9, 19.7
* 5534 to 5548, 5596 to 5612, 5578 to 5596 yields 0.56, 19.4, 20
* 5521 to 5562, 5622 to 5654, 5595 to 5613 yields 0.09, 19.3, 20.5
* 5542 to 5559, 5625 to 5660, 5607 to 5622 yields -0.08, 20.2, 20.5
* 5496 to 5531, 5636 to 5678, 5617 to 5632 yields -0.24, 19.6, 20.5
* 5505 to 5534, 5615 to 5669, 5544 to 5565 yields -0.26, 19.5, 20.3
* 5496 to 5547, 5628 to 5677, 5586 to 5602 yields 0.88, 19.5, 20.6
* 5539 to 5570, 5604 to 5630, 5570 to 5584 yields 0.02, 19.7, 20.6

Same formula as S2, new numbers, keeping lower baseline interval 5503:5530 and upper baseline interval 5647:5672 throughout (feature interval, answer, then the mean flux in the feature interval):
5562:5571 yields 0.6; 18.7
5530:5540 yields 0.7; 18.4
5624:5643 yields -0.1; 20.5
